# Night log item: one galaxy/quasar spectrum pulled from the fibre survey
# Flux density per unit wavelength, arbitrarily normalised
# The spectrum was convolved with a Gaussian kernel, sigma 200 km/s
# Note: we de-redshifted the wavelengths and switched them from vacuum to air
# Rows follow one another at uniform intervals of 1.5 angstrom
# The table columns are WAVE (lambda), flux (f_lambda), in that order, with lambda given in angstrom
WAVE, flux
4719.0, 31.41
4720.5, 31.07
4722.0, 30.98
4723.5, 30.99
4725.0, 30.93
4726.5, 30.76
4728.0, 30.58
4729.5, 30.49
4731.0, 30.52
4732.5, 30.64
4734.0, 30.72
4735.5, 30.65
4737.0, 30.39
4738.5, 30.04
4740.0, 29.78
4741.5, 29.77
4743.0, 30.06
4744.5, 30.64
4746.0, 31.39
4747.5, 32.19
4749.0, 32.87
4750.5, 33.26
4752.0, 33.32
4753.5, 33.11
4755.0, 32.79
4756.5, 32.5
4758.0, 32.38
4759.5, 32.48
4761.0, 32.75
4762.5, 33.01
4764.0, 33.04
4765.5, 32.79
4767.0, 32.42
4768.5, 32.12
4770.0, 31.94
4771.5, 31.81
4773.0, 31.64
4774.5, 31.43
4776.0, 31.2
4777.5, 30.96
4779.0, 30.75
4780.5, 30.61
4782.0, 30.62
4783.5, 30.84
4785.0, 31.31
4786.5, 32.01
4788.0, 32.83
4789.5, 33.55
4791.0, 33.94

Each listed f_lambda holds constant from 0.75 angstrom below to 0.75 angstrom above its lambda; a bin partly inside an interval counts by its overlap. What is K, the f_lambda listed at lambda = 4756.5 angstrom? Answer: 32.5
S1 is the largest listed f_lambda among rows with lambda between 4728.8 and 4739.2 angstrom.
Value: 30.72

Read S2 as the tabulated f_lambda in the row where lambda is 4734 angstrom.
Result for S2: 30.72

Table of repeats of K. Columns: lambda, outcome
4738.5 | 30.04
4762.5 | 33.01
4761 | 32.75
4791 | 33.94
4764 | 33.04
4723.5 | 30.99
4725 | 30.93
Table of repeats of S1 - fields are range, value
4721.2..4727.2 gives 30.99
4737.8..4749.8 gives 32.87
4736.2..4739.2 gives 30.39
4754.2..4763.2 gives 33.01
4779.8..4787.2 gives 32.01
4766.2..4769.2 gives 32.42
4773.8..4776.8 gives 31.43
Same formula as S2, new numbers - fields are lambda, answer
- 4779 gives 30.75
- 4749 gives 32.87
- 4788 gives 32.83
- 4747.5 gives 32.19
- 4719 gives 31.41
